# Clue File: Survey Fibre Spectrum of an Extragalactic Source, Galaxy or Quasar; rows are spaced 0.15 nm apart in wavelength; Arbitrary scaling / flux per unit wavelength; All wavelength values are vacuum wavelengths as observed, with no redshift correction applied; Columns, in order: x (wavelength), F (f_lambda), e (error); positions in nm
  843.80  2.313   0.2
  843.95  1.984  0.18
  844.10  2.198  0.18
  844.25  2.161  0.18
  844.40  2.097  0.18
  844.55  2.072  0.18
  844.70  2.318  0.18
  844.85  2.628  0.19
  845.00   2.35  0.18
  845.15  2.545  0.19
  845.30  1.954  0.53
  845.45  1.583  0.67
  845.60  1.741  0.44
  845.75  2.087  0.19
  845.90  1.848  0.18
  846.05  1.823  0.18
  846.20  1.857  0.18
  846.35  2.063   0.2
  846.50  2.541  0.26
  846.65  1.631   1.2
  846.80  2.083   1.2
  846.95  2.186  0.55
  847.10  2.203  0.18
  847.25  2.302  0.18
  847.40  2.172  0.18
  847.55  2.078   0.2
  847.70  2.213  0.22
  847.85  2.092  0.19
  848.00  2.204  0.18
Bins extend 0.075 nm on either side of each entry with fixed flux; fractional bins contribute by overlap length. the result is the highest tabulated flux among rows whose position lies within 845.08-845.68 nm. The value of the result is 2.545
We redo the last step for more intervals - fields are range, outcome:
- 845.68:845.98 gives 2.087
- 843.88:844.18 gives 2.198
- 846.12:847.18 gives 2.541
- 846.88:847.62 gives 2.302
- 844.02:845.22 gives 2.628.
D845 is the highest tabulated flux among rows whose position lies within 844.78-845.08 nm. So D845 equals 2.628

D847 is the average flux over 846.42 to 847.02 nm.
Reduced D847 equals 2.11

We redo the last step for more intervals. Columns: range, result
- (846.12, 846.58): 2.14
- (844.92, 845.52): 2.12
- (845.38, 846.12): 1.82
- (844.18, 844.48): 2.13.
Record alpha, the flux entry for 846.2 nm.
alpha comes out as 1.857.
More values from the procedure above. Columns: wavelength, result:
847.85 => 2.092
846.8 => 2.083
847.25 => 2.302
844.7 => 2.318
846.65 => 1.631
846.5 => 2.541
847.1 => 2.203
